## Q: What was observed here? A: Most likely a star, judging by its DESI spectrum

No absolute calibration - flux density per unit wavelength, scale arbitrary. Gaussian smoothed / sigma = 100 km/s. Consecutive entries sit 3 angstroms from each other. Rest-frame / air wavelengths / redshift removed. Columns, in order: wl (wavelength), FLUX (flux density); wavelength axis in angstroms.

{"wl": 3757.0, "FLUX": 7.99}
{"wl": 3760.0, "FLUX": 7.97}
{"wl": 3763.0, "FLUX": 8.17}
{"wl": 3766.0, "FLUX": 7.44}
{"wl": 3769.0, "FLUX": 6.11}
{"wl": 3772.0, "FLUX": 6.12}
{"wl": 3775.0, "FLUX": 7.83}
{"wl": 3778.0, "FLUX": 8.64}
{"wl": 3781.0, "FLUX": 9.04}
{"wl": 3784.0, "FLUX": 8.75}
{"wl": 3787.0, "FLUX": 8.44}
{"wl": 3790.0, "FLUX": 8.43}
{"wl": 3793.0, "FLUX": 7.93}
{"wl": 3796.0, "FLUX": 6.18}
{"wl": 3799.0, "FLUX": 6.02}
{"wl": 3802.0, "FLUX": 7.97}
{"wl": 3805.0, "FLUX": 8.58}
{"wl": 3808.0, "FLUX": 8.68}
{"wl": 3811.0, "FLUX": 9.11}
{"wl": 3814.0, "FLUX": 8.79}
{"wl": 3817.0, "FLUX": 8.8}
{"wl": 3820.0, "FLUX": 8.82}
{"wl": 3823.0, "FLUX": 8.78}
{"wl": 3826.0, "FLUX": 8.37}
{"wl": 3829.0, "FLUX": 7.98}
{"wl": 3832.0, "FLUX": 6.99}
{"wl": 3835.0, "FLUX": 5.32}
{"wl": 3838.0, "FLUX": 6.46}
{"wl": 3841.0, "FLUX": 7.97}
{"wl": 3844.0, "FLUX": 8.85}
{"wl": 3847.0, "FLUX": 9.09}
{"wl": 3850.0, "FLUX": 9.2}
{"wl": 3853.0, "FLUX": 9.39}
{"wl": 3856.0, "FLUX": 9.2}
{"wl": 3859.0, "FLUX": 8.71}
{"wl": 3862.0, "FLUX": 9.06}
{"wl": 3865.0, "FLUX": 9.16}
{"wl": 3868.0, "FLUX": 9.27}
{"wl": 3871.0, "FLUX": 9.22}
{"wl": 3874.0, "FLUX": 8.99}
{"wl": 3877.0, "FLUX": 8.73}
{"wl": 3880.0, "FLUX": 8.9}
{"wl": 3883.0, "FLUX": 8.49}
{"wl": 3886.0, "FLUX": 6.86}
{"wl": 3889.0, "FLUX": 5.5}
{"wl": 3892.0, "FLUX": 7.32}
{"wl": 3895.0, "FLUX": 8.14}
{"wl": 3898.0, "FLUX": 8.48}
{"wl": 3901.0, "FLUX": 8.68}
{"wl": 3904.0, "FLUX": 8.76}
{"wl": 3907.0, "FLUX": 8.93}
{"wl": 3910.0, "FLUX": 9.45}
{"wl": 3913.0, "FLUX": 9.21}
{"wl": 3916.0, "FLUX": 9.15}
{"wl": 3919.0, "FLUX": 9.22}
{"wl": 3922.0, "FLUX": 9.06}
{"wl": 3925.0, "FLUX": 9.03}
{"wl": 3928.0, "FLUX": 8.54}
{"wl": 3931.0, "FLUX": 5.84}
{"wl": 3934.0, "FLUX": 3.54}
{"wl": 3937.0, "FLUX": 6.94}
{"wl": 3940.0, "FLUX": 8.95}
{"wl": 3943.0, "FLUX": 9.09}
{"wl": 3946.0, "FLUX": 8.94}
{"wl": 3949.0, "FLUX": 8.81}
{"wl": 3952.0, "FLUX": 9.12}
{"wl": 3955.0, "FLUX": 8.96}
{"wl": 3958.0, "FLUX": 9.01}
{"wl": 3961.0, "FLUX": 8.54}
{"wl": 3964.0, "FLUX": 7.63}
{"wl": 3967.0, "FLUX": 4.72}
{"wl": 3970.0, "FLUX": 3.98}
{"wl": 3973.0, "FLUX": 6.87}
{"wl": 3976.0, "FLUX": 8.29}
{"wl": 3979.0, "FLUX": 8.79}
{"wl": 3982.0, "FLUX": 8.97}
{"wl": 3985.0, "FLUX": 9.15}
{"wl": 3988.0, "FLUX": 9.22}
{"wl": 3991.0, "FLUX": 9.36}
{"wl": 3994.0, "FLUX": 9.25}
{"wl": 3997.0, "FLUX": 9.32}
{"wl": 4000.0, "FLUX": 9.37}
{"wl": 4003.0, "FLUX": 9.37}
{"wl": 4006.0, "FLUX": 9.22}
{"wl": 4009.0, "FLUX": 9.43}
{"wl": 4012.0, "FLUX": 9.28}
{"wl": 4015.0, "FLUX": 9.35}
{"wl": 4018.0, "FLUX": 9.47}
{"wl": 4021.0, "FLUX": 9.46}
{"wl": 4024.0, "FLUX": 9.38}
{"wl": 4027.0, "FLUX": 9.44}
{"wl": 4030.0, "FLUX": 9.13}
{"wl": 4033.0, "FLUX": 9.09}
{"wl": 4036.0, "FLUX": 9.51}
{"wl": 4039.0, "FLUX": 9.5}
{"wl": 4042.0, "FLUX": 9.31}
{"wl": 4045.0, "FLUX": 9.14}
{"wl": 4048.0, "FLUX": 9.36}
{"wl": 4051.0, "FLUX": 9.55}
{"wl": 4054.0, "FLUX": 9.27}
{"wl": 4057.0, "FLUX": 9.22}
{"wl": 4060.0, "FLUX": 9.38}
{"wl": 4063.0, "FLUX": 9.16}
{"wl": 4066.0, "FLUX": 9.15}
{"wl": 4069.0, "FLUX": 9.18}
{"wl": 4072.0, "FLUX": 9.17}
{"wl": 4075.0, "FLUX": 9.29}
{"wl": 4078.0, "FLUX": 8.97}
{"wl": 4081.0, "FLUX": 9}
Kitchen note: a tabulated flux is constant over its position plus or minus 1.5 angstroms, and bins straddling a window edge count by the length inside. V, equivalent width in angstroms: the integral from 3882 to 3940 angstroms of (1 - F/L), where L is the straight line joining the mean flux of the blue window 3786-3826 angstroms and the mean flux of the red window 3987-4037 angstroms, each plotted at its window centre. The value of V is 5.27 angstroms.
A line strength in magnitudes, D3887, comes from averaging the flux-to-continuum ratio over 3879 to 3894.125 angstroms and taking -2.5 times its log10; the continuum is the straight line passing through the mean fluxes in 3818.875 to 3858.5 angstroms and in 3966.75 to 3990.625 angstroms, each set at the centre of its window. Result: 0.09 mag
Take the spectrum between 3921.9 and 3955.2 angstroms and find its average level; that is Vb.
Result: 7.99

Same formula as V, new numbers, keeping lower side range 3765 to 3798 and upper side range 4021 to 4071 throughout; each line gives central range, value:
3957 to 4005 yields 3.6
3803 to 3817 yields -1.6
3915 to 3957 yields 2.0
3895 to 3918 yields -1.2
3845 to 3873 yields -3.3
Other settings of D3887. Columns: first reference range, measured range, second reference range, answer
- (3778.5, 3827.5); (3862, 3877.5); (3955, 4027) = -0.09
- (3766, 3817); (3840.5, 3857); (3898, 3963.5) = -0.11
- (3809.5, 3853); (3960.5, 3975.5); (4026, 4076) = 0.37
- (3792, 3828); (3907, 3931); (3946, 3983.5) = -0.12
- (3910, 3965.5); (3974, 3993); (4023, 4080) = -0.02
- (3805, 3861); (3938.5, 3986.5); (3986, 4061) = 0.12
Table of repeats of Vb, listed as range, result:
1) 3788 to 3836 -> 7.95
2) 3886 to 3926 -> 8.46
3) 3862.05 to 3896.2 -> 8.27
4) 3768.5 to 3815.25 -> 7.95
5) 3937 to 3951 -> 8.74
